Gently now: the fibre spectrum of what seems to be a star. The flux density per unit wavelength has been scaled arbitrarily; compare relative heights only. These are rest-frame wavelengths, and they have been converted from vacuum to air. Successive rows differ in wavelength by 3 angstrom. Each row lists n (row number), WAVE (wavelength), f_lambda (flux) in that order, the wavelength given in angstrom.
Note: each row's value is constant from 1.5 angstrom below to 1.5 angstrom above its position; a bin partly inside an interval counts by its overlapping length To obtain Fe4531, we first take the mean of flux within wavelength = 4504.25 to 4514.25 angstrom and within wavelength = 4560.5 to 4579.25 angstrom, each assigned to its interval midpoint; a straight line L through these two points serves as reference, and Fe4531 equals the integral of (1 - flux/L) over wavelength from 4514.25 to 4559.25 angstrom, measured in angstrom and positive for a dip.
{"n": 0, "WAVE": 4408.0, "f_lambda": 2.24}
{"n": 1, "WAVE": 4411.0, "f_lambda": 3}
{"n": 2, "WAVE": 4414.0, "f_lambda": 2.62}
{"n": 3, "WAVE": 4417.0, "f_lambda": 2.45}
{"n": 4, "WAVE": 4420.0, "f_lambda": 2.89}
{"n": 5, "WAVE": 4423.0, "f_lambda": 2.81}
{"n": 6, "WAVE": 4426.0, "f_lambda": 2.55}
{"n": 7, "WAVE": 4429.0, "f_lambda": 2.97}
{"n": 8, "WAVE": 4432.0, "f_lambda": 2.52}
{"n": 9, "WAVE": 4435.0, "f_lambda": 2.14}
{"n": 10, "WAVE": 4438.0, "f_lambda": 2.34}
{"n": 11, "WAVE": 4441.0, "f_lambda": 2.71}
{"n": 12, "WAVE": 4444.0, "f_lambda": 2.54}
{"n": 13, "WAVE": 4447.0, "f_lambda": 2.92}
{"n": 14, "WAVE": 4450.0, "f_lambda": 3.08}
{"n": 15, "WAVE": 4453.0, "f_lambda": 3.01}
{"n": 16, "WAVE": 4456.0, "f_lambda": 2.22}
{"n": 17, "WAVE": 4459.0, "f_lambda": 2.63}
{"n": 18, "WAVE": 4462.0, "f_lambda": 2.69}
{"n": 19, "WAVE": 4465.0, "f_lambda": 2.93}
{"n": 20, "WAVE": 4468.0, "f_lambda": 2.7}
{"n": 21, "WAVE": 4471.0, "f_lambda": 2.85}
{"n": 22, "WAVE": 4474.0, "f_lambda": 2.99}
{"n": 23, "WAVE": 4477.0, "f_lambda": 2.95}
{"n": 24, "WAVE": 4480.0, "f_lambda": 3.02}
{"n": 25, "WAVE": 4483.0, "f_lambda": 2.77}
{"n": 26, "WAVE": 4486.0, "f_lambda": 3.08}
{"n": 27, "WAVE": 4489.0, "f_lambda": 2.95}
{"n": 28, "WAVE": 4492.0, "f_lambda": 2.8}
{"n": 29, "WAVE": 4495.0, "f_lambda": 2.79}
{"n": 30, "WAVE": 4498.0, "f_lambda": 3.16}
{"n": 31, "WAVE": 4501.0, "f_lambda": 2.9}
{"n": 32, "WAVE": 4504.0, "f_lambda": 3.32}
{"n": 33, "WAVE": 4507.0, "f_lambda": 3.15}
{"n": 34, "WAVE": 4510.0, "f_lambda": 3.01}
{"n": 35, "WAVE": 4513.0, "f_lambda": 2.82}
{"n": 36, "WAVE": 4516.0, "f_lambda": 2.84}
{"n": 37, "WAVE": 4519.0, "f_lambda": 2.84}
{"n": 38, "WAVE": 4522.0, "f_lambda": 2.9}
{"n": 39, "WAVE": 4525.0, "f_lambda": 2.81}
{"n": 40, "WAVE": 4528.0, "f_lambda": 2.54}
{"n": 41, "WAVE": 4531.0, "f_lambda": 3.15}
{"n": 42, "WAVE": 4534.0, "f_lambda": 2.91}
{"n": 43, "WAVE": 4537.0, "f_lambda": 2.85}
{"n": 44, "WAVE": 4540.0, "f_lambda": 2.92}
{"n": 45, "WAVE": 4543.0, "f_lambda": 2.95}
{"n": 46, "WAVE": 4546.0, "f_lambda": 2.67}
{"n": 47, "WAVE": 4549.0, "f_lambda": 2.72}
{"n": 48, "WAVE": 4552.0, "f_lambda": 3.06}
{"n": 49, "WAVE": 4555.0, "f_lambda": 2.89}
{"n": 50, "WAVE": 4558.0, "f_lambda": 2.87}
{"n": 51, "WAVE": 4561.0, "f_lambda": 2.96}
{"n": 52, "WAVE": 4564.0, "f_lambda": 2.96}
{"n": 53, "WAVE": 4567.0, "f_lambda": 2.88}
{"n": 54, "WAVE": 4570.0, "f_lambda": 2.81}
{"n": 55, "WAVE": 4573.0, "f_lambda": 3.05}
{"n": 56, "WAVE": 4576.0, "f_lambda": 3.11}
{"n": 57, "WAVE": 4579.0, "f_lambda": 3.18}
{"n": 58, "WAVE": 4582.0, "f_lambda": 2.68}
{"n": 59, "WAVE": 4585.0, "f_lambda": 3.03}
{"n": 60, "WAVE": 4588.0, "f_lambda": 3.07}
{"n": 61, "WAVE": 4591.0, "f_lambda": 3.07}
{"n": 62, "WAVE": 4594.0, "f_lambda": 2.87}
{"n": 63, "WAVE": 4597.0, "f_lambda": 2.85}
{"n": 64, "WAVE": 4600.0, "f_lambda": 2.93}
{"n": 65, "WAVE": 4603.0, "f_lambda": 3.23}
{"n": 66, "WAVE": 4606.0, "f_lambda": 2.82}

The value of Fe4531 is 2.27 angstrom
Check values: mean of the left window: 3.04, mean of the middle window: 2.86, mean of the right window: 2.98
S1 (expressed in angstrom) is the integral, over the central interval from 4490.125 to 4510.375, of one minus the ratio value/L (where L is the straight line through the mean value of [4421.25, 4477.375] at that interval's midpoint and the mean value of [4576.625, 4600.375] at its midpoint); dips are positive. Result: -1.5 angstrom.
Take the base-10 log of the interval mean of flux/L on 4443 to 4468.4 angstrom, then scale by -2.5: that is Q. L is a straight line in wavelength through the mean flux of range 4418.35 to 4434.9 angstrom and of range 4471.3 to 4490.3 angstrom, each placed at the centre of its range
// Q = 0.031 mag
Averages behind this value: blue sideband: 2.69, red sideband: 2.95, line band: 2.75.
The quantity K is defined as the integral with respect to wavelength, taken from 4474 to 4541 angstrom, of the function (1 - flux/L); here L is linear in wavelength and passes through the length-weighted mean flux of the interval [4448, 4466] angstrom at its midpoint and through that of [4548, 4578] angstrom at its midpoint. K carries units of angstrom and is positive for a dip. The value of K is -2.08 angstrom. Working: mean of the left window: 2.76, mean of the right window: 2.94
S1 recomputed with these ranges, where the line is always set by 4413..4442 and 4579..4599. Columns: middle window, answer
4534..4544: -0.23 angstrom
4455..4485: -1.10 angstrom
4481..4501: -1.39 angstrom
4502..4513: -1.31 angstrom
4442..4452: -0.79 angstrom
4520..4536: -0.26 angstrom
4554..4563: -0.09 angstrom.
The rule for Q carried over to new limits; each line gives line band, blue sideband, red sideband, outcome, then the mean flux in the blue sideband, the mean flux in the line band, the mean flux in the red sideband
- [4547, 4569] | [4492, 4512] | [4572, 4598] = 0.039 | 3.03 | 2.9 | 2.99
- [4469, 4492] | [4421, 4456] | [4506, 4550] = -0.063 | 2.67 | 2.93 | 2.87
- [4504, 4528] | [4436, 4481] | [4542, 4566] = -0.029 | 2.76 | 2.91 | 2.88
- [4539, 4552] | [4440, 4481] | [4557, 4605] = 0.031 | 2.8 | 2.84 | 2.97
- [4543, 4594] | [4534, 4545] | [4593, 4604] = -0.003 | 2.9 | 2.94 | 2.96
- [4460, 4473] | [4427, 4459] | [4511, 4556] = -0.037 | 2.64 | 2.79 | 2.86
